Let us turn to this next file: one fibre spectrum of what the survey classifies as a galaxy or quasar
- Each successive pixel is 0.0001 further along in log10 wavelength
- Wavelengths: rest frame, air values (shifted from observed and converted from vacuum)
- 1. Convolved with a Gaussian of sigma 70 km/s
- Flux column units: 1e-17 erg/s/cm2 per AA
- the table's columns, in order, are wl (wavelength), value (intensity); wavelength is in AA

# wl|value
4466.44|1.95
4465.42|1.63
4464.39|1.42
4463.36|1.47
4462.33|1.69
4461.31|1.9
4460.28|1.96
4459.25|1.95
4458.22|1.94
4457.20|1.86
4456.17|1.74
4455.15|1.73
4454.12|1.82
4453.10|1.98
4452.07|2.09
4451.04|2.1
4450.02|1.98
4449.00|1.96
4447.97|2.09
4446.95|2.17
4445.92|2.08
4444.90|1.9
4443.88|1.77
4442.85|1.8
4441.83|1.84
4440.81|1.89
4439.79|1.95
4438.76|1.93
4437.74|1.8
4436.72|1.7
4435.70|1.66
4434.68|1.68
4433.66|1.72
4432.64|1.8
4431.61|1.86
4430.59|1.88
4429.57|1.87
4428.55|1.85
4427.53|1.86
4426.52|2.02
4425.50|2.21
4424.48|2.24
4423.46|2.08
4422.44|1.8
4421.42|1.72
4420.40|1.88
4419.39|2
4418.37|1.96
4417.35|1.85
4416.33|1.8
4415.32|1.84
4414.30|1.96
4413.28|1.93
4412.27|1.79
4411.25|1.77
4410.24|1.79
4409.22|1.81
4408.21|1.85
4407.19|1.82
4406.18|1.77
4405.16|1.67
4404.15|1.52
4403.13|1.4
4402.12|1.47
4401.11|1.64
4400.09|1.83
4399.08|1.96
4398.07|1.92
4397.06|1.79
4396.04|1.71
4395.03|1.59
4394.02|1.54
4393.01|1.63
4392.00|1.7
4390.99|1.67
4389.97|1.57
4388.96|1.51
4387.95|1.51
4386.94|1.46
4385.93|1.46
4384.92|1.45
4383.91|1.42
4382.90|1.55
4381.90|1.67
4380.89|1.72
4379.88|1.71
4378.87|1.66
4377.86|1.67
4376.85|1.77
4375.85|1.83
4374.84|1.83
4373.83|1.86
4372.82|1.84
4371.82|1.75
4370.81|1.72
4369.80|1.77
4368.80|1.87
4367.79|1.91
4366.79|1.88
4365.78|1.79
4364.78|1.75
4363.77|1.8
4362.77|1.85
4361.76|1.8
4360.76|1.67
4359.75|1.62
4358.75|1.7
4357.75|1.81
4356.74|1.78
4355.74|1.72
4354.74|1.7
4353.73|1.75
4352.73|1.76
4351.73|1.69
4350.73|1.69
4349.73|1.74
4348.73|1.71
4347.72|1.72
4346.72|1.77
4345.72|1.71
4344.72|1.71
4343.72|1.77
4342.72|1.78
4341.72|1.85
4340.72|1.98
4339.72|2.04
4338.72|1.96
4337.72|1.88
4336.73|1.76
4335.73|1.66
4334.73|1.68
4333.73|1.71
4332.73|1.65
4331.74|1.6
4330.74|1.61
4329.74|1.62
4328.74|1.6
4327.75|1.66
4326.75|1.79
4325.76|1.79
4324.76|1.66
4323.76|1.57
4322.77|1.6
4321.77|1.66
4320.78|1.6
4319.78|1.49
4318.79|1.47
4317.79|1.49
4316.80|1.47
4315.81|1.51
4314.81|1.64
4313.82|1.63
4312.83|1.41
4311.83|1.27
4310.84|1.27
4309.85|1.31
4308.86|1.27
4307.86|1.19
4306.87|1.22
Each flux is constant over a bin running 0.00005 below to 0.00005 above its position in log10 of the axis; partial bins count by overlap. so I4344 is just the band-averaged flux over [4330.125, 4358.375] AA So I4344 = 1.76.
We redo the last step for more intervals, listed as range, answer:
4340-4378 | 1.77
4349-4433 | 1.76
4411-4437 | 1.88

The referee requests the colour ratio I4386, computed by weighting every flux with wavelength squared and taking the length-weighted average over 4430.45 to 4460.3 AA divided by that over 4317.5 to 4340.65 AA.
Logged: 1.2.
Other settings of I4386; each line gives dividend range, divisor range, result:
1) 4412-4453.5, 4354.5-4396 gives 1.16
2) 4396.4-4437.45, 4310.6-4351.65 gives 1.14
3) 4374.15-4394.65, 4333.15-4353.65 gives 0.93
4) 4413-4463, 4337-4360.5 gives 1.11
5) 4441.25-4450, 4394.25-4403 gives 1.16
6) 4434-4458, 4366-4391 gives 1.16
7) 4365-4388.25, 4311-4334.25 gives 1.10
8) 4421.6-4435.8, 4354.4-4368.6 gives 1.10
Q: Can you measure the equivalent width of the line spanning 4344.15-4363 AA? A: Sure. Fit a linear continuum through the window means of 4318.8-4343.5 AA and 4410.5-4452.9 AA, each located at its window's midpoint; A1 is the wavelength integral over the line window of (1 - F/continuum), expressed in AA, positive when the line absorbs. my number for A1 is 0.27 AA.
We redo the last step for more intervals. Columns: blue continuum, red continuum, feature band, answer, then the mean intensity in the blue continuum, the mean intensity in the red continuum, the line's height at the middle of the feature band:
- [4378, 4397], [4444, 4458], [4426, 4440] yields 0.2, 1.59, 1.96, 1.85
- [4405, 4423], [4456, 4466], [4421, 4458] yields -2.2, 1.84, 1.76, 1.79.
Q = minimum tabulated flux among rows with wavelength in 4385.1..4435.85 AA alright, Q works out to 1.4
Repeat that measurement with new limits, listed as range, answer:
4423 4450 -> 1.66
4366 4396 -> 1.42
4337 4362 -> 1.62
